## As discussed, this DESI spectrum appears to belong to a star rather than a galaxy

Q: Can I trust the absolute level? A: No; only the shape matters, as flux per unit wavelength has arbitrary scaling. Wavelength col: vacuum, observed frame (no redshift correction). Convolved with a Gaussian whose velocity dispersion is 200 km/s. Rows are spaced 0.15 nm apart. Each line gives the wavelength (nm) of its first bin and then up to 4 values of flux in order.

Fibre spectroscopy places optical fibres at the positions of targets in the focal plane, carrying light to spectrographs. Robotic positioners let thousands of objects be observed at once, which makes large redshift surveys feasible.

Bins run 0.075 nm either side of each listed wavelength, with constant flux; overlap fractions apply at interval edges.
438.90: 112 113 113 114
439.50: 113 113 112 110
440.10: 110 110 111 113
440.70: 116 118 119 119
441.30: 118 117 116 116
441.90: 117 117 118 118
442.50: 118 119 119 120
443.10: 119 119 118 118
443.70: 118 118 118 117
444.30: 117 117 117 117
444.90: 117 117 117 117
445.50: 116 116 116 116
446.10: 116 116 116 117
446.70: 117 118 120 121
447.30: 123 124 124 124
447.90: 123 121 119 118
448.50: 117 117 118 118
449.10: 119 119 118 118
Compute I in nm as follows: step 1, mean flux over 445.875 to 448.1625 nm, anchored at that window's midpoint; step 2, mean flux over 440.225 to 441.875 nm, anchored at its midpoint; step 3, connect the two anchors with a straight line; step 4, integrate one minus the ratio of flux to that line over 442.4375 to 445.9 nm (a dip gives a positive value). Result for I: 0.009 nm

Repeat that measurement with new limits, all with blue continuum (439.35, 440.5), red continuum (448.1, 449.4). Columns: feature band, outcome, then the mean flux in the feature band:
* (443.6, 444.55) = -0.024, 118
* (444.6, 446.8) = -0.013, 117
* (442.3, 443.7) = -0.059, 119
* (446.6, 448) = -0.052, 121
